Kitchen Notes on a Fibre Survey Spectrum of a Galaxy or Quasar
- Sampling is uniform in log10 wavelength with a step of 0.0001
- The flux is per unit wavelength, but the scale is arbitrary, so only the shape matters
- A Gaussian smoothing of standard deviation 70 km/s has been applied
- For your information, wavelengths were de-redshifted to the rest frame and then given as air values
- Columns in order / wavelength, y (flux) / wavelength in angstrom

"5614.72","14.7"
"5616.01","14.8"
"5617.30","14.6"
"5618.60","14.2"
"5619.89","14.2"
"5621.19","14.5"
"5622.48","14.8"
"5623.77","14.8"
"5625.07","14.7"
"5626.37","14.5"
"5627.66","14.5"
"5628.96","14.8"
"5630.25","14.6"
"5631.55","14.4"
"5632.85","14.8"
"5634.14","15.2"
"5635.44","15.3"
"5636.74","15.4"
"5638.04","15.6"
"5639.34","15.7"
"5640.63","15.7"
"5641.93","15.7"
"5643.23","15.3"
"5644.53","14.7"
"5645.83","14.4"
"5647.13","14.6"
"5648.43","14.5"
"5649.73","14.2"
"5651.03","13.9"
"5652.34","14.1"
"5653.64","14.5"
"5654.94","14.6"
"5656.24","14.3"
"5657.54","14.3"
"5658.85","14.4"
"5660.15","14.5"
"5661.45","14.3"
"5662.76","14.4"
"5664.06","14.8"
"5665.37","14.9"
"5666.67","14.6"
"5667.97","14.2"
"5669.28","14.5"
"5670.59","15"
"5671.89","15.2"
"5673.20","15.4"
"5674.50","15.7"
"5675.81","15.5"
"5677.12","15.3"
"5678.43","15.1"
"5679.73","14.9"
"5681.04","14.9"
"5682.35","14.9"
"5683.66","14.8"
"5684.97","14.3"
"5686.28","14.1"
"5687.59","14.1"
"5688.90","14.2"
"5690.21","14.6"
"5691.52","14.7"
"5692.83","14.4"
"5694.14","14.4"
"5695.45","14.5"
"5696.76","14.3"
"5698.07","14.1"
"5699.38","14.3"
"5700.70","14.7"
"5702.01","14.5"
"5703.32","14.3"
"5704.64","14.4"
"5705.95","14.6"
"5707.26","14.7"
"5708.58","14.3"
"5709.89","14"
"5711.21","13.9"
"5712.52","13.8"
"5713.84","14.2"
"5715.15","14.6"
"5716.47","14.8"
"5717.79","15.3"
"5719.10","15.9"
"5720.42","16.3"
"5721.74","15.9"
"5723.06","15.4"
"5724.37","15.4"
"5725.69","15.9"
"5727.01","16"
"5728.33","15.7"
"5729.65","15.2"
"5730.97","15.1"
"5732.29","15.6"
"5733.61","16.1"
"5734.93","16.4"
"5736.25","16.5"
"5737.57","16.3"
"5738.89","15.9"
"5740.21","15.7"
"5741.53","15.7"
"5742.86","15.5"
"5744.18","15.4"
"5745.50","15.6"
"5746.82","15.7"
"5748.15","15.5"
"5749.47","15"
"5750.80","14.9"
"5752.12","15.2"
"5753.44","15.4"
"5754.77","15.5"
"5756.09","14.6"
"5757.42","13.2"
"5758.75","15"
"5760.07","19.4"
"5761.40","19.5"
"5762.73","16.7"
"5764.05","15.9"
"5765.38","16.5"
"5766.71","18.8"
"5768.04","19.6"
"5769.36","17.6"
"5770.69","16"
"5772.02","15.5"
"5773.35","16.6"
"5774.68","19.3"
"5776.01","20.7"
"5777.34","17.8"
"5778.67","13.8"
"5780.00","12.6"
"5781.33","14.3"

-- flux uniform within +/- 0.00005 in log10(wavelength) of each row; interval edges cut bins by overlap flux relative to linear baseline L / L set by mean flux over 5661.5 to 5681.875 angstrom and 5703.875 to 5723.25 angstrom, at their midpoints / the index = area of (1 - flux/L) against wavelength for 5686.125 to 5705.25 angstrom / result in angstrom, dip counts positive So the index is 0.6 angstrom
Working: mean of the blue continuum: 14.9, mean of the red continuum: 14.8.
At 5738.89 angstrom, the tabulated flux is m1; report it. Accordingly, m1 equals 15.9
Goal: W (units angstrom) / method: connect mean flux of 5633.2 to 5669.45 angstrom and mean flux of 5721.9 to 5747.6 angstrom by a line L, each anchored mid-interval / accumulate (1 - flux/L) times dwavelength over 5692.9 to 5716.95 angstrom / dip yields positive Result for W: 1.61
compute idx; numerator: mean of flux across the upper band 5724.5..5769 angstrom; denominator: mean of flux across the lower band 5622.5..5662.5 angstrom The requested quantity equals 1.09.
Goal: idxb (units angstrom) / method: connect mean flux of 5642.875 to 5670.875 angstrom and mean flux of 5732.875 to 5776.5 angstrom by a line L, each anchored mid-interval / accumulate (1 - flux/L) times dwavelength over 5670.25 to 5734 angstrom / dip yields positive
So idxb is 2.0 angstrom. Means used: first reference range 14.5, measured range 14.9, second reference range 16.4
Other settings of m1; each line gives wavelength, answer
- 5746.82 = 15.7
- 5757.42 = 13.2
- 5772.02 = 15.5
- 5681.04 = 14.9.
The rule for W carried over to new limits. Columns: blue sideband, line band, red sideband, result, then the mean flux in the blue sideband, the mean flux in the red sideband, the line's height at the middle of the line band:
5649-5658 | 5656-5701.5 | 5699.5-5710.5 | -0.9 angstrom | 14.3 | 14.4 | 14.4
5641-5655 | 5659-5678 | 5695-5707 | -0.4 angstrom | 14.6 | 14.4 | 14.5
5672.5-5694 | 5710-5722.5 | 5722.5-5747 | 0.4 angstrom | 14.8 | 15.8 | 15.4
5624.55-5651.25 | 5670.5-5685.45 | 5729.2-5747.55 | 0.1 angstrom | 14.9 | 15.8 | 15.2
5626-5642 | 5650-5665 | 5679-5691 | 0.5 angstrom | 15.1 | 14.5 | 14.8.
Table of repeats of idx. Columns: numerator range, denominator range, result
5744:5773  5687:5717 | 1.13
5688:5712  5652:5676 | 0.98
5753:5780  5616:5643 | 1.13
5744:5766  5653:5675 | 1.08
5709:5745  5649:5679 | 1.05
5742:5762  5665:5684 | 1.05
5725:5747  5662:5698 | 1.07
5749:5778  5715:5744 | 1.07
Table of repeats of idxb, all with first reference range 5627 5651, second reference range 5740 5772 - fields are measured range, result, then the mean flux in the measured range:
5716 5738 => 0.1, 15.8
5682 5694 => 0.8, 14.4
